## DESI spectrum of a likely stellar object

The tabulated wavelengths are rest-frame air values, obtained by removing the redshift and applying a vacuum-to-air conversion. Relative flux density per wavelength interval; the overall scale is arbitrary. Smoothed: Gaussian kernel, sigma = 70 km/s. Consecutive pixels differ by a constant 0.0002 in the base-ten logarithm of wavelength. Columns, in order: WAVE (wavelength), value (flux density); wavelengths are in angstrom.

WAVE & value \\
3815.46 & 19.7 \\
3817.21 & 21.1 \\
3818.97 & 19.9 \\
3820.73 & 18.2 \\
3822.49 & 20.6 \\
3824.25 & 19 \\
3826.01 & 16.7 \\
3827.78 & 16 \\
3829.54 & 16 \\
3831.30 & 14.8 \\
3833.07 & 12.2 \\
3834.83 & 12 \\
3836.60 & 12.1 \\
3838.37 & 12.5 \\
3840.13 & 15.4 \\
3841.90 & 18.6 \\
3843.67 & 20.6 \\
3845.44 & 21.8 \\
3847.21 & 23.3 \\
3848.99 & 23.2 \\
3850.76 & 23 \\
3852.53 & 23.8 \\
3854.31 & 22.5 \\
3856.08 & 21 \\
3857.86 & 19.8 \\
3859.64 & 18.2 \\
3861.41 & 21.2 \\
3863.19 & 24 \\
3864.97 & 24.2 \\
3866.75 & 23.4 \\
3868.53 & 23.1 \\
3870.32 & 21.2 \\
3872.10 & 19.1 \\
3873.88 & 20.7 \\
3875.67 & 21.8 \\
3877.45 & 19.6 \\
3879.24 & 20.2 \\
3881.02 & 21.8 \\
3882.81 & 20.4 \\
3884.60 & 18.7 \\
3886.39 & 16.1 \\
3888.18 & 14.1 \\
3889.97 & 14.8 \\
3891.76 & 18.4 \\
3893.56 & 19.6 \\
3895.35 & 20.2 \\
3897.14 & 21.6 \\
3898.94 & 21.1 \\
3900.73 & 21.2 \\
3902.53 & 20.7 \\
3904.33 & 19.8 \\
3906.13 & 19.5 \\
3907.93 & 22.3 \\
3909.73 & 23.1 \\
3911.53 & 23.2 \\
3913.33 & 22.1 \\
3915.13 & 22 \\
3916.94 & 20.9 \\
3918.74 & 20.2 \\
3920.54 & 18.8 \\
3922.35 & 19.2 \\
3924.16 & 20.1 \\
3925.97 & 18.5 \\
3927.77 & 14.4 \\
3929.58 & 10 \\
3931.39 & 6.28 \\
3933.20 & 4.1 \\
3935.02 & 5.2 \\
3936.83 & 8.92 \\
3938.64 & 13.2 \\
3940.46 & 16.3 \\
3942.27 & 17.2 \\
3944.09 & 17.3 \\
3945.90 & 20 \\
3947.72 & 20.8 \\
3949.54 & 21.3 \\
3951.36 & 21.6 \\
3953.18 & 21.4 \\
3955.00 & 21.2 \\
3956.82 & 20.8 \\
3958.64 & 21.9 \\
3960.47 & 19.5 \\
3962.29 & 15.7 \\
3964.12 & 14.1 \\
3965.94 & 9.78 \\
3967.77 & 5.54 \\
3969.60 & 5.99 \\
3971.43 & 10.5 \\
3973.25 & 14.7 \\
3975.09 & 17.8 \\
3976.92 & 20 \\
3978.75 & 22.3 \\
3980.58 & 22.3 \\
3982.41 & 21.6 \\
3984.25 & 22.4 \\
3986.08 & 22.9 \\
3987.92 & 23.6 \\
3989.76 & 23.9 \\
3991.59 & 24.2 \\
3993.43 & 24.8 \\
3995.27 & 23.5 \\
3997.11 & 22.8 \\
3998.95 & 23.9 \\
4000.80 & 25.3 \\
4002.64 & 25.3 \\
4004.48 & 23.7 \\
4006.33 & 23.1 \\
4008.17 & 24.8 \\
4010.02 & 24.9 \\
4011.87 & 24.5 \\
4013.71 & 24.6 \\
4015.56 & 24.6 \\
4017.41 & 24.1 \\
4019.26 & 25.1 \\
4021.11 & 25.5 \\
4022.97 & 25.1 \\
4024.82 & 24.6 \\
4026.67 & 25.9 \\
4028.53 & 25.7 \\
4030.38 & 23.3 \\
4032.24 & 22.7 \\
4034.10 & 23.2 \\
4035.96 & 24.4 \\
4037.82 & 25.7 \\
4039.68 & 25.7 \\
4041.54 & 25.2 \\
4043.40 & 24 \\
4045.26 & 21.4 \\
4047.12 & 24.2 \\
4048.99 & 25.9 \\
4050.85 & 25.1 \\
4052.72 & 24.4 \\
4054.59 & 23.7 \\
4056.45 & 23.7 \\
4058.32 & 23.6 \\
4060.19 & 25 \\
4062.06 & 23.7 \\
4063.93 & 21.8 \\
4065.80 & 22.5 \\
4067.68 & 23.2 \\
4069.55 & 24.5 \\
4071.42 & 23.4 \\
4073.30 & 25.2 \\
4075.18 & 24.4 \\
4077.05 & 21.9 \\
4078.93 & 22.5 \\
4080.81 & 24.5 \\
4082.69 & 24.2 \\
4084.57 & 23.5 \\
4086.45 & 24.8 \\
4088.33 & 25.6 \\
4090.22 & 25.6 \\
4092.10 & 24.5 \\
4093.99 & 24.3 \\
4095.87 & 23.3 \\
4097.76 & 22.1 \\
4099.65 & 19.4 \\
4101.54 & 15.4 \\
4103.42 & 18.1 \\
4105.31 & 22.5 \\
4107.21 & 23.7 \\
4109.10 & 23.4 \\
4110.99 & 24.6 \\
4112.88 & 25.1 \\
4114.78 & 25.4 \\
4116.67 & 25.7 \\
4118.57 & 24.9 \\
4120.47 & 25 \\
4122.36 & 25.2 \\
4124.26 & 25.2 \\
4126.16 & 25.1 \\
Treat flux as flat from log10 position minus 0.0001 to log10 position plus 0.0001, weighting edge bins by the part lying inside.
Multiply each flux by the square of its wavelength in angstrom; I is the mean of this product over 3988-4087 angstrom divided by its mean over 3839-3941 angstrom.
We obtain 1.37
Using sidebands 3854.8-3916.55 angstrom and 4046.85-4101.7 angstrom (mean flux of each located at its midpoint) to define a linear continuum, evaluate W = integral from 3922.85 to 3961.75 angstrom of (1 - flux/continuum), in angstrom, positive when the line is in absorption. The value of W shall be 9.6 angstrom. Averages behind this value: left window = 20.6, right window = 23.6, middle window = 16.2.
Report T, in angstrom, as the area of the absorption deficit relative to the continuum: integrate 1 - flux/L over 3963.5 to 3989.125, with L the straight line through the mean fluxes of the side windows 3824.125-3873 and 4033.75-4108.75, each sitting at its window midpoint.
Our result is 5.8 angstrom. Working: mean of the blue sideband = 19.3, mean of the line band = 16.8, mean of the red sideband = 23.5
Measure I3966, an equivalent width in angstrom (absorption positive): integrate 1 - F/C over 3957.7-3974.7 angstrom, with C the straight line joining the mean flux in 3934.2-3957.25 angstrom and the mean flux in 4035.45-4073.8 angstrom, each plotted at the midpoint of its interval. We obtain 4.8 angstrom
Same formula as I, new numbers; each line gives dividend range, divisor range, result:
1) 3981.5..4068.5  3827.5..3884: 1.34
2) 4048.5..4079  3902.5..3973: 1.52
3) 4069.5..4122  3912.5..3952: 1.57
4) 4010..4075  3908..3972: 1.56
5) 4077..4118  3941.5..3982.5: 1.42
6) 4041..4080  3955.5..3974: 1.78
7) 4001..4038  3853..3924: 1.28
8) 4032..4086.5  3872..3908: 1.33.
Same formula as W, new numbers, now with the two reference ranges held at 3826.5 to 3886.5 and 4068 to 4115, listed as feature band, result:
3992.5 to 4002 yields -1.0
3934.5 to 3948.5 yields 3.9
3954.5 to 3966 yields 1.7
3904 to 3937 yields 5.8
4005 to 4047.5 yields -4.3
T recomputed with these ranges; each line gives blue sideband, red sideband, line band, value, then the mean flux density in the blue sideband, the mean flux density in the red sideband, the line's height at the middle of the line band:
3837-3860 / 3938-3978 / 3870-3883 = -0.9 angstrom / 20.2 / 16.7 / 19.3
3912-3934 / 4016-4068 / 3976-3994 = -1.9 angstrom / 16.6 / 24.2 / 20.6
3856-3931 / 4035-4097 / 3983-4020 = -2.5 angstrom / 19.9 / 24.1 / 22.5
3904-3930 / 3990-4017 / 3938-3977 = 9.3 angstrom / 19.8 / 24.3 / 21.9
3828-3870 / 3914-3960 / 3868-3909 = -3.4 angstrom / 19.4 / 16.9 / 18.3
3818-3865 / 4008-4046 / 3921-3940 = 8.2 angstrom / 18.8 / 24.5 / 21.6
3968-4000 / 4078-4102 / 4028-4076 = -4.3 angstrom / 20.1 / 23.2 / 22.1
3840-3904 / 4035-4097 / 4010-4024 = -1.0 angstrom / 20.6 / 24.1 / 23.2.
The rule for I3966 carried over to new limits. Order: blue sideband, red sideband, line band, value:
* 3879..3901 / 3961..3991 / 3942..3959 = -2.59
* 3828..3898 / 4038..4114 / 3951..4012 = 4.09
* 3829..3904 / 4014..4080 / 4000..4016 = -0.96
